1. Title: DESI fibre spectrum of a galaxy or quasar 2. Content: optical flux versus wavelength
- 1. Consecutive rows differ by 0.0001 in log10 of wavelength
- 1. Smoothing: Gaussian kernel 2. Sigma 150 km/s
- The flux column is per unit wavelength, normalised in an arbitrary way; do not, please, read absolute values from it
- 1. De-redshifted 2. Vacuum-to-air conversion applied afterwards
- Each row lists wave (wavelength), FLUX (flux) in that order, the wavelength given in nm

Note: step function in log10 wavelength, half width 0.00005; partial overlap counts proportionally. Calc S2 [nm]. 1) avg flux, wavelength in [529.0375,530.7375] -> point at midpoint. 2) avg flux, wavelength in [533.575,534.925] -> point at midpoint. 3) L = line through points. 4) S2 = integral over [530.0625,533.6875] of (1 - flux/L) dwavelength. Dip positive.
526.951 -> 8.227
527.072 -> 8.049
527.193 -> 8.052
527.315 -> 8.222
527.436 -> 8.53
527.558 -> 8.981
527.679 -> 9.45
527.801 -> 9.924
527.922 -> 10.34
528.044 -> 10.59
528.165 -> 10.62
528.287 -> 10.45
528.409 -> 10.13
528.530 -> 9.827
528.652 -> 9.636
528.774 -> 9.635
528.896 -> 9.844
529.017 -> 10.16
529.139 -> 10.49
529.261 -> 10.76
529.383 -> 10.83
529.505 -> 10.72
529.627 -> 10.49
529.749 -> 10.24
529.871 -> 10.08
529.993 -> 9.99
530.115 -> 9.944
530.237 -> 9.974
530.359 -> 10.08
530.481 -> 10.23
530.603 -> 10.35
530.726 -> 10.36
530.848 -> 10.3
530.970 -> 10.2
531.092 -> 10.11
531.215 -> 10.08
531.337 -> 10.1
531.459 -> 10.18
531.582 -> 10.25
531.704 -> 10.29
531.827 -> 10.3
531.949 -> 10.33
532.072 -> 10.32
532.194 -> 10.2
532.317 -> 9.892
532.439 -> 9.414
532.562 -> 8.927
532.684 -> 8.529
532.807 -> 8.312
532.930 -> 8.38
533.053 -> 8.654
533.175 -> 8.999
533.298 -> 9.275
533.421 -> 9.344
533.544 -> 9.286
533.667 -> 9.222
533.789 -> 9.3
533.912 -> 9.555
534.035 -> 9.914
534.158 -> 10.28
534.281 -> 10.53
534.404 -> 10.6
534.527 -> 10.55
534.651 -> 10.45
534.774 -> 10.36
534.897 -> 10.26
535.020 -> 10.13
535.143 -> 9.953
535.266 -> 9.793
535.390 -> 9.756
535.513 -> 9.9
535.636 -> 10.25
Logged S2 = 0.17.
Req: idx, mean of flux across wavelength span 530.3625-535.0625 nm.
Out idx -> 9.84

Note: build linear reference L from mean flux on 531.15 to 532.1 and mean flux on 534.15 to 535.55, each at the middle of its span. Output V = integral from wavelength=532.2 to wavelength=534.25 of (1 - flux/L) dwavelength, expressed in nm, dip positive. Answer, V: 0.19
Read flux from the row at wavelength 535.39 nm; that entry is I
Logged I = 9.756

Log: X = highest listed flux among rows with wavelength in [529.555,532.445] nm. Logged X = 10.49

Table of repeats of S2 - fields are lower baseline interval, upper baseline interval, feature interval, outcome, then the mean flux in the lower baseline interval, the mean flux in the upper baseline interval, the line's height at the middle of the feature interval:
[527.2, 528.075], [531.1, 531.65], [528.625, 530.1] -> -0.08 nm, 9.3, 10.1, 9.69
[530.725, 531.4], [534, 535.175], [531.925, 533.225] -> 0.13 nm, 10.2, 10.3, 10.2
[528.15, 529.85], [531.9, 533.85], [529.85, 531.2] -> -0.04 nm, 10.3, 9.27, 9.87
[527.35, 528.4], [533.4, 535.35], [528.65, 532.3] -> -0.12 nm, 9.83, 9.98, 9.89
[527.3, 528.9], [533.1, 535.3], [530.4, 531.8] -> -0.06 nm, 9.77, 9.88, 9.82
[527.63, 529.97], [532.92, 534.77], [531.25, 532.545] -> -0.03 nm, 10.2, 9.68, 9.89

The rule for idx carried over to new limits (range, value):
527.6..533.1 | 10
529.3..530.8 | 10.3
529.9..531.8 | 10.2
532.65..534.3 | 9.23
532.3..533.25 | 8.85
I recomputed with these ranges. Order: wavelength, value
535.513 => 9.9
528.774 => 9.635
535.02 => 10.13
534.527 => 10.55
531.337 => 10.1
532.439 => 9.414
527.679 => 9.45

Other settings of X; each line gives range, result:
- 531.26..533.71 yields 10.33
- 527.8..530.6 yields 10.83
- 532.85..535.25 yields 10.6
